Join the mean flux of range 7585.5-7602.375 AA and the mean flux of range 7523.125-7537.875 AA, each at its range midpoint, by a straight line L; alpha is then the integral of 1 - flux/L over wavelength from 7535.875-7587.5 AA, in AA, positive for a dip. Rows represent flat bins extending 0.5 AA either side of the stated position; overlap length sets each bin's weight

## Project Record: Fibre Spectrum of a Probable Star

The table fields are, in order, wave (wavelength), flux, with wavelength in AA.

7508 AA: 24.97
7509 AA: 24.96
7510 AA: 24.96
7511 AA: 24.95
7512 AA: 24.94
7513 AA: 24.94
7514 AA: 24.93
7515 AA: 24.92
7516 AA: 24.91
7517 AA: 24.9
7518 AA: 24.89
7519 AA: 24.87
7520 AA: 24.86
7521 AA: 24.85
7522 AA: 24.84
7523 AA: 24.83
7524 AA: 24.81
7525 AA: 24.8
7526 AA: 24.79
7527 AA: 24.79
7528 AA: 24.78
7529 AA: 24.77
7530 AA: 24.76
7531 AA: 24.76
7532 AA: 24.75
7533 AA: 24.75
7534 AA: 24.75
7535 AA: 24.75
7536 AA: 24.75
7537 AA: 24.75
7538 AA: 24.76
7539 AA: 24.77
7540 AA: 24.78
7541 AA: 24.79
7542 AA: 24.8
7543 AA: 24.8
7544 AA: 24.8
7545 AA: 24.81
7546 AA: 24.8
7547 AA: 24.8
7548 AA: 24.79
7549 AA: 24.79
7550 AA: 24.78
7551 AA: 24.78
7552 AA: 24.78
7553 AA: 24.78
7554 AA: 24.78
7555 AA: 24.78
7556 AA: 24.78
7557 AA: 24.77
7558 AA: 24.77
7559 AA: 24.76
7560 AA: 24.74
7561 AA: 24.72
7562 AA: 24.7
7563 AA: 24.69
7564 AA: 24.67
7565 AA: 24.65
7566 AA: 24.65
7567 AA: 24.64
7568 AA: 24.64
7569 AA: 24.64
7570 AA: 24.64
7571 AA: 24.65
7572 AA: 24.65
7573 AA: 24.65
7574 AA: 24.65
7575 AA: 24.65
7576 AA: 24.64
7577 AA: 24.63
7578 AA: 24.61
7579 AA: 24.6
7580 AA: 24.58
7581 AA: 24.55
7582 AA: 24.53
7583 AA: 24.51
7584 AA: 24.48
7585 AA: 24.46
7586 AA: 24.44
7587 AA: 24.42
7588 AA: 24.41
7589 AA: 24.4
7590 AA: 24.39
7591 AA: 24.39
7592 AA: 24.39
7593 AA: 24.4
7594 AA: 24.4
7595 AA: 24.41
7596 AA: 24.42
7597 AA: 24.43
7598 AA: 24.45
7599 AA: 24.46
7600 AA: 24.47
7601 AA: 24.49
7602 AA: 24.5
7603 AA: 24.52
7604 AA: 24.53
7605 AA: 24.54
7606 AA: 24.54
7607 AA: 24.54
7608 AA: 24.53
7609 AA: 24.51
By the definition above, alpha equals -0.2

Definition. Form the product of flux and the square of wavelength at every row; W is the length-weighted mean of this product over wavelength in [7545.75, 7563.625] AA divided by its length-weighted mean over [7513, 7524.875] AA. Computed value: 1.01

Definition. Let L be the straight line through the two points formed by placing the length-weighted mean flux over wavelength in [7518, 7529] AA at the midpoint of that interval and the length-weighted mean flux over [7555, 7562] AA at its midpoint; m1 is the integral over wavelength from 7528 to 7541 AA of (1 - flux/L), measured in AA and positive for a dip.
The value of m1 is 0.0 AA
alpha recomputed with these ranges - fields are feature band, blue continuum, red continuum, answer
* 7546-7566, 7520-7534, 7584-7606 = -0.1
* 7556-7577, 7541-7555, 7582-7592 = 0.0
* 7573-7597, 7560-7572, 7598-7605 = 0.1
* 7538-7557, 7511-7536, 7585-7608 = -0.1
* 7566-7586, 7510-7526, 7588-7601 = -0.1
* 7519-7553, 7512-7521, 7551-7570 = 0.0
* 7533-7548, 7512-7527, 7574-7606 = 0.0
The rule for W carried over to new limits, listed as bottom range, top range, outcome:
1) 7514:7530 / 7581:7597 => 1.00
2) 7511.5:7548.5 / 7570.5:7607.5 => 1.00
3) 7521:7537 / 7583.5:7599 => 1.00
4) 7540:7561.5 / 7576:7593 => 1.00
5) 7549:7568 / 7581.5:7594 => 1.00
